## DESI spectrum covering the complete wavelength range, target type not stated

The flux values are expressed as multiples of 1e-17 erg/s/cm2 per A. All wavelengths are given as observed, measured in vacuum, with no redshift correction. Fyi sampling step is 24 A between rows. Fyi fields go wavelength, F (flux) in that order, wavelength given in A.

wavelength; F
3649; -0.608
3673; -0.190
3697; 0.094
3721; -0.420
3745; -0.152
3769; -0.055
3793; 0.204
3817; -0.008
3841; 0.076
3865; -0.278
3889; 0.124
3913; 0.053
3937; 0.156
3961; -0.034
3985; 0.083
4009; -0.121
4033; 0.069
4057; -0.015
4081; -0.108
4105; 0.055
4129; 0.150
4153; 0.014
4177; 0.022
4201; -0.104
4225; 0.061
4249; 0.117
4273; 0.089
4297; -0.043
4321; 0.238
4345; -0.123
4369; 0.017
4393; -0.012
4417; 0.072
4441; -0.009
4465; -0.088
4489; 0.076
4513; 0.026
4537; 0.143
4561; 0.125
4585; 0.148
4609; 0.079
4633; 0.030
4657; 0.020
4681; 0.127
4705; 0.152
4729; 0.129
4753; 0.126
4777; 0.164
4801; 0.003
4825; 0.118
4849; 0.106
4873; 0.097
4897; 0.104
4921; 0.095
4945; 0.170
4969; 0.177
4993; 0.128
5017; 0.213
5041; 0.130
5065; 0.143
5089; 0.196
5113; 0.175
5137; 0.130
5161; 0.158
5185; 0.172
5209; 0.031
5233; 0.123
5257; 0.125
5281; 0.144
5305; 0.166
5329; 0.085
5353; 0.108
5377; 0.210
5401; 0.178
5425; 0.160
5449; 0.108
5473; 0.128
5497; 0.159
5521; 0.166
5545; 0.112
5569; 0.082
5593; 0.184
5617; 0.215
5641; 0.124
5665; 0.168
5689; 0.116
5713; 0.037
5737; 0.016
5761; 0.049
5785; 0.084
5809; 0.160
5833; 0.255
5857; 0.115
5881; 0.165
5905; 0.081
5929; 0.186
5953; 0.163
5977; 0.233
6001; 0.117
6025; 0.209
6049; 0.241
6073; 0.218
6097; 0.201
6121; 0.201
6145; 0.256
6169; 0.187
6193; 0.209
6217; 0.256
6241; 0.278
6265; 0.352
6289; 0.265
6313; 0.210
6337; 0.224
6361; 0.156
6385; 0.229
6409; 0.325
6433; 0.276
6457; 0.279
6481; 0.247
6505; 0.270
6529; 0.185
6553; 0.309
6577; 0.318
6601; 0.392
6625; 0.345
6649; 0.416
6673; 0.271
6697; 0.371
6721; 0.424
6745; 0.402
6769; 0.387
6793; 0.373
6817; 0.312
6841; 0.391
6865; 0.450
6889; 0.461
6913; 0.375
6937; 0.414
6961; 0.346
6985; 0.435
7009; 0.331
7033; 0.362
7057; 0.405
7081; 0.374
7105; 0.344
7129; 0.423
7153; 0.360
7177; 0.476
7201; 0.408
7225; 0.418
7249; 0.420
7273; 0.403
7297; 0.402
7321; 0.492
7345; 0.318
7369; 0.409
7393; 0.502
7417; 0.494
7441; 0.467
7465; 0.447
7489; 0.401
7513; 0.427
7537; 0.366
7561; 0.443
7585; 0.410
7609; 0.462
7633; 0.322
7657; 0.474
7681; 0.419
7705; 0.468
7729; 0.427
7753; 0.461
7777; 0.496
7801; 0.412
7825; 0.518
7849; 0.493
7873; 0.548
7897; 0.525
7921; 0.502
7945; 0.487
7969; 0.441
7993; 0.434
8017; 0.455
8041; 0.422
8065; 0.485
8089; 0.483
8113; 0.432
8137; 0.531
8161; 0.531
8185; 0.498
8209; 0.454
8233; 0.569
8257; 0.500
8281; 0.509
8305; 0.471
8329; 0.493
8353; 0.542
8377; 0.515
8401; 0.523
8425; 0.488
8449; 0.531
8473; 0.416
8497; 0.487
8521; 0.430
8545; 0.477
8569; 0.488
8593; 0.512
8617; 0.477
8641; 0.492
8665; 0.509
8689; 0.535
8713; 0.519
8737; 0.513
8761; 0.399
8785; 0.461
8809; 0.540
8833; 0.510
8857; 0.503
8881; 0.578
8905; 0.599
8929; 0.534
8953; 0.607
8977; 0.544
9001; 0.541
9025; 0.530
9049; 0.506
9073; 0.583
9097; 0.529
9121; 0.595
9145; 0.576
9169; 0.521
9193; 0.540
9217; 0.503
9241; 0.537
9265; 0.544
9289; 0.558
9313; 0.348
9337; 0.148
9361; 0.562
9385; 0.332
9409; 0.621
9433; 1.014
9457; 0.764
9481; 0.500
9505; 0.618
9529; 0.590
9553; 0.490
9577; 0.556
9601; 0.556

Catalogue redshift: 0.646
